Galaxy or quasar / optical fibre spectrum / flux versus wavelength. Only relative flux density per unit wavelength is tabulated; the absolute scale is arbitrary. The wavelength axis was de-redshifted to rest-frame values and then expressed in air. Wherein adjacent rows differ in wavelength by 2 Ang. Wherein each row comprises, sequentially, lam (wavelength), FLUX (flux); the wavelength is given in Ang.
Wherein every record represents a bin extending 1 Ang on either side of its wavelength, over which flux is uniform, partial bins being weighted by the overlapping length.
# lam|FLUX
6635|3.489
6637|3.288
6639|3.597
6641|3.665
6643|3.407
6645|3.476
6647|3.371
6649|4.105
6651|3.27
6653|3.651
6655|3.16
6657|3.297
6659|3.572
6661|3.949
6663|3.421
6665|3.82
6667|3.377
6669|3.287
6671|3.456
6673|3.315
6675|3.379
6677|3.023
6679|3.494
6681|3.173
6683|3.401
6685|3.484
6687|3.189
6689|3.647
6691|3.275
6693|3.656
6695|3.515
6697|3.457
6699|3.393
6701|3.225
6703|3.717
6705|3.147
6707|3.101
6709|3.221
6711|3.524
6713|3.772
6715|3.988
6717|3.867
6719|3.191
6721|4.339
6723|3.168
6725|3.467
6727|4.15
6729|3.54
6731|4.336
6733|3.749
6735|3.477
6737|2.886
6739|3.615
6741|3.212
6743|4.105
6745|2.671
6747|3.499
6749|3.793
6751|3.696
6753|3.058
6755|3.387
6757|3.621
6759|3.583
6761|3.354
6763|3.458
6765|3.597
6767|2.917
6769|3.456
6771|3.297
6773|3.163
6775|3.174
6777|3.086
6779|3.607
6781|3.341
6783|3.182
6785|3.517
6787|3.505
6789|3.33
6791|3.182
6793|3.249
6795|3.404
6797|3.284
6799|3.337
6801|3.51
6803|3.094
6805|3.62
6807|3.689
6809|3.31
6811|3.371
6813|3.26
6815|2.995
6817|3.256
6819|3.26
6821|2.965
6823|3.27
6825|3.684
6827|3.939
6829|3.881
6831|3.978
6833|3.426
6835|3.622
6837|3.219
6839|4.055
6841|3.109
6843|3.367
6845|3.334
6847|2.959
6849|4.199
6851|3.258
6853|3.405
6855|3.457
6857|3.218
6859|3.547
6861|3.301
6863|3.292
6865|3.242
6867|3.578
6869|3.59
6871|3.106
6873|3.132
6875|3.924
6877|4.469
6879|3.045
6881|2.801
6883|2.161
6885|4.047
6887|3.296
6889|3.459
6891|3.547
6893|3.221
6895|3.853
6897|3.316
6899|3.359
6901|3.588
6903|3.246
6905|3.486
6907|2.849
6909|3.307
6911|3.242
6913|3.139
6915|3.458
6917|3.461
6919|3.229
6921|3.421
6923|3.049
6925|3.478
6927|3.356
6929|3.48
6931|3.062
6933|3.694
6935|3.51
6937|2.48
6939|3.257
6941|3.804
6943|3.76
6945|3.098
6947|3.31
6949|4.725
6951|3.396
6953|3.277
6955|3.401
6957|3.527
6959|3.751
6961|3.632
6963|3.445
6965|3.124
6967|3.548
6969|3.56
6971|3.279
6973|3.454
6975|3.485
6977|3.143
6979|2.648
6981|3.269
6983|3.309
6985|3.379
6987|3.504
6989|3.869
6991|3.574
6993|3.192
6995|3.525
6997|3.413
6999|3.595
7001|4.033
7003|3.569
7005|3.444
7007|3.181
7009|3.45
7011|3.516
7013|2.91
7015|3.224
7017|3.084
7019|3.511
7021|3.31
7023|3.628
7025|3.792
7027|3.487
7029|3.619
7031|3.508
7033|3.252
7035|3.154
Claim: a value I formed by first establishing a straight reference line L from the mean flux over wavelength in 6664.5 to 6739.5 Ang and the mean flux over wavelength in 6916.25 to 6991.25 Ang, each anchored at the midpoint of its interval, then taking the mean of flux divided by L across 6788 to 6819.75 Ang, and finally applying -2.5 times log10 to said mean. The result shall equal 0.04 mag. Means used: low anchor 3.49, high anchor 3.41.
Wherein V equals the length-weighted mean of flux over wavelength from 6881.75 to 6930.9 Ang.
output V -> 3.33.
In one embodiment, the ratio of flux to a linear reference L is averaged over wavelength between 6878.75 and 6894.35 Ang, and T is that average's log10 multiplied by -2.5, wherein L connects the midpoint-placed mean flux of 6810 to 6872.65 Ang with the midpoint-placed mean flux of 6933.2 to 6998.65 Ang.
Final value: 0.07 mag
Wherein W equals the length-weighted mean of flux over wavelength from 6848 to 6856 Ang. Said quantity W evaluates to 3.58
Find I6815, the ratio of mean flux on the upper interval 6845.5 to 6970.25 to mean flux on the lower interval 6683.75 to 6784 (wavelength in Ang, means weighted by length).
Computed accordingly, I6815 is 0.98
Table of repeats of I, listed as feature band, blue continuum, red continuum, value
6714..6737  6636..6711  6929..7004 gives -0.08 mag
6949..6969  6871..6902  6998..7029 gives -0.03 mag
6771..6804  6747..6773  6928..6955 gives 0.04 mag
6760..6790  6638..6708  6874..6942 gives 0.02 mag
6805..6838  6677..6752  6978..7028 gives 0.01 mag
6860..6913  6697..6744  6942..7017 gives 0.04 mag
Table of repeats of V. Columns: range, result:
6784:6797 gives 3.36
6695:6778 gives 3.48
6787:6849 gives 3.41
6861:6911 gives 3.37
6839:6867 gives 3.39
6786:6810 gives 3.38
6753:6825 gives 3.33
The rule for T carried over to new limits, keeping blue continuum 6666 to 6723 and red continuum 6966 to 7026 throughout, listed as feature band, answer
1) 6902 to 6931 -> 0.042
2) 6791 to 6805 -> 0.035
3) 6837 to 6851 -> -0.011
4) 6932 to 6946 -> 0.015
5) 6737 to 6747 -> 0.026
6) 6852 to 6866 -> 0.024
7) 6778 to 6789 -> 0.005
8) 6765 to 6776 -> 0.065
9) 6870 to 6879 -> -0.051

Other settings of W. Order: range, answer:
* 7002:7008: 3.4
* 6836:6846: 3.42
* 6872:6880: 3.64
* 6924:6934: 3.41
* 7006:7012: 3.38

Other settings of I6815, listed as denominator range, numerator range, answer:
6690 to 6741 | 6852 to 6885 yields 0.95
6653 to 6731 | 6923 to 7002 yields 0.99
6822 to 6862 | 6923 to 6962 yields 0.99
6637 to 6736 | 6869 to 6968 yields 0.97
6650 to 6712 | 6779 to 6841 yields 1.00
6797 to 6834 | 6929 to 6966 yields 1.01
